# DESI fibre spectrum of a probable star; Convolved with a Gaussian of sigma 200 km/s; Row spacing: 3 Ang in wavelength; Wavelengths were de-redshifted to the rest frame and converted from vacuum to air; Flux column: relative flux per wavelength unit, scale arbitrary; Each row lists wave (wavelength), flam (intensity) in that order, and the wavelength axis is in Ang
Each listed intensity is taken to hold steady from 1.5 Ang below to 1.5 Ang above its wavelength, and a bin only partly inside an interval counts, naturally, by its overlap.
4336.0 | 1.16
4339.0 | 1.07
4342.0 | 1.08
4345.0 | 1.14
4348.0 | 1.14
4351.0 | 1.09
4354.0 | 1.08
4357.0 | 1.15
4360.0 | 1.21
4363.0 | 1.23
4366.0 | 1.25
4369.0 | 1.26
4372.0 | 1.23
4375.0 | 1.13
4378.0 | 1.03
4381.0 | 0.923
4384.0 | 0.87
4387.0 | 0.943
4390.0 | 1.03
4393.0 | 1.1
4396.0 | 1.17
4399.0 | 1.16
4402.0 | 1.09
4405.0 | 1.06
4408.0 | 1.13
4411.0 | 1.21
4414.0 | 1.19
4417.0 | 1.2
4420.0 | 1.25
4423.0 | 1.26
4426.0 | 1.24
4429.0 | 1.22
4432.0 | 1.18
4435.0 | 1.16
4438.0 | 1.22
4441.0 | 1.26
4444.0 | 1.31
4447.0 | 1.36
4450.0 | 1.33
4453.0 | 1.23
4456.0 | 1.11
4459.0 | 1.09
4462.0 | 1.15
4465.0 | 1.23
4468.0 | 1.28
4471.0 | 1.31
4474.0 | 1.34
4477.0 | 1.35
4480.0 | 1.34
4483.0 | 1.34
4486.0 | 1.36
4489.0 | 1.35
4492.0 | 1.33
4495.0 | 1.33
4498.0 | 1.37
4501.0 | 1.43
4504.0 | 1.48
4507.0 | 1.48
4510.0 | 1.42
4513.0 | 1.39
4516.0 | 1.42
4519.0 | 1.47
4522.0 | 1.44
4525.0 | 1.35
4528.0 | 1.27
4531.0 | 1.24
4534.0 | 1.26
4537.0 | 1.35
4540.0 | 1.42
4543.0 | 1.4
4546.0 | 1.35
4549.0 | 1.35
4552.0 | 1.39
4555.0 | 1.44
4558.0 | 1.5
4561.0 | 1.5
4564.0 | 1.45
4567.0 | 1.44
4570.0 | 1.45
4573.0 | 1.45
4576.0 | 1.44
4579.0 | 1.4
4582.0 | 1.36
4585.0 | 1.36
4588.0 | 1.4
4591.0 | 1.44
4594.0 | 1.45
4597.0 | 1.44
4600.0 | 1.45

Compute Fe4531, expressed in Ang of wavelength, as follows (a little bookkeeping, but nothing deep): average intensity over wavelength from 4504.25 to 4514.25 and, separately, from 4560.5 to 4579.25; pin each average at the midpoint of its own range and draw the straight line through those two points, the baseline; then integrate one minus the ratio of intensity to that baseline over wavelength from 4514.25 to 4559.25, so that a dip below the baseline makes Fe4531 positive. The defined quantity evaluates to 2.1 Ang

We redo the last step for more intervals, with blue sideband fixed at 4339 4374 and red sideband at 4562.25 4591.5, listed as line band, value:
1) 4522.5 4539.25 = 0.7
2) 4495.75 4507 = -0.8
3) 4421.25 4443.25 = 0.5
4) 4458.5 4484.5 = 0.4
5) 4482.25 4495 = -0.3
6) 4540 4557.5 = -0.1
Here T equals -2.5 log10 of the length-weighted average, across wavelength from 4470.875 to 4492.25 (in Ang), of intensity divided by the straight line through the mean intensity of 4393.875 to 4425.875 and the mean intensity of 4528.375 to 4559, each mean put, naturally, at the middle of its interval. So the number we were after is -0.06 mag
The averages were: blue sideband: 1.17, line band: 1.34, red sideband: 1.36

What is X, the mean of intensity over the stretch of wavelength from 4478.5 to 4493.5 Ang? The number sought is 1.34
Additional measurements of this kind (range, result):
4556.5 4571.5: 1.47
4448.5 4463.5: 1.18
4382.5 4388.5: 0.906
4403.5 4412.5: 1.13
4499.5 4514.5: 1.44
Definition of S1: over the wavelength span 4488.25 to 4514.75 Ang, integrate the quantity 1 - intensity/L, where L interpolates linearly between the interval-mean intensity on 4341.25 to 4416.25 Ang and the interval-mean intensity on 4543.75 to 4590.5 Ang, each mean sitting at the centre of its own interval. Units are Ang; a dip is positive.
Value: -1.7 Ang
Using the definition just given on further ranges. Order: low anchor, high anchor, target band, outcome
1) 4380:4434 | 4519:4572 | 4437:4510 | -3.3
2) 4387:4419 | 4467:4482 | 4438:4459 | 0.0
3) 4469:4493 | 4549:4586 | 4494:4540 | -0.2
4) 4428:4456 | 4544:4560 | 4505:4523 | -1.1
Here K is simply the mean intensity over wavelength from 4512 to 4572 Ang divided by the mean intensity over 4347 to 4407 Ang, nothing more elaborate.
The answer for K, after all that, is 1.26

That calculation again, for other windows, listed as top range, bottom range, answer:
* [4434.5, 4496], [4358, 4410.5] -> 1.15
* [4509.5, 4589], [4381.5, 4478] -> 1.18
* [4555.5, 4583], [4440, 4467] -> 1.17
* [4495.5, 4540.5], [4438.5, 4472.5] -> 1.12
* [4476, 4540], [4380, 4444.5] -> 1.20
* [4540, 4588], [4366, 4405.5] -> 1.31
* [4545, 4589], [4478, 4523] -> 1.02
